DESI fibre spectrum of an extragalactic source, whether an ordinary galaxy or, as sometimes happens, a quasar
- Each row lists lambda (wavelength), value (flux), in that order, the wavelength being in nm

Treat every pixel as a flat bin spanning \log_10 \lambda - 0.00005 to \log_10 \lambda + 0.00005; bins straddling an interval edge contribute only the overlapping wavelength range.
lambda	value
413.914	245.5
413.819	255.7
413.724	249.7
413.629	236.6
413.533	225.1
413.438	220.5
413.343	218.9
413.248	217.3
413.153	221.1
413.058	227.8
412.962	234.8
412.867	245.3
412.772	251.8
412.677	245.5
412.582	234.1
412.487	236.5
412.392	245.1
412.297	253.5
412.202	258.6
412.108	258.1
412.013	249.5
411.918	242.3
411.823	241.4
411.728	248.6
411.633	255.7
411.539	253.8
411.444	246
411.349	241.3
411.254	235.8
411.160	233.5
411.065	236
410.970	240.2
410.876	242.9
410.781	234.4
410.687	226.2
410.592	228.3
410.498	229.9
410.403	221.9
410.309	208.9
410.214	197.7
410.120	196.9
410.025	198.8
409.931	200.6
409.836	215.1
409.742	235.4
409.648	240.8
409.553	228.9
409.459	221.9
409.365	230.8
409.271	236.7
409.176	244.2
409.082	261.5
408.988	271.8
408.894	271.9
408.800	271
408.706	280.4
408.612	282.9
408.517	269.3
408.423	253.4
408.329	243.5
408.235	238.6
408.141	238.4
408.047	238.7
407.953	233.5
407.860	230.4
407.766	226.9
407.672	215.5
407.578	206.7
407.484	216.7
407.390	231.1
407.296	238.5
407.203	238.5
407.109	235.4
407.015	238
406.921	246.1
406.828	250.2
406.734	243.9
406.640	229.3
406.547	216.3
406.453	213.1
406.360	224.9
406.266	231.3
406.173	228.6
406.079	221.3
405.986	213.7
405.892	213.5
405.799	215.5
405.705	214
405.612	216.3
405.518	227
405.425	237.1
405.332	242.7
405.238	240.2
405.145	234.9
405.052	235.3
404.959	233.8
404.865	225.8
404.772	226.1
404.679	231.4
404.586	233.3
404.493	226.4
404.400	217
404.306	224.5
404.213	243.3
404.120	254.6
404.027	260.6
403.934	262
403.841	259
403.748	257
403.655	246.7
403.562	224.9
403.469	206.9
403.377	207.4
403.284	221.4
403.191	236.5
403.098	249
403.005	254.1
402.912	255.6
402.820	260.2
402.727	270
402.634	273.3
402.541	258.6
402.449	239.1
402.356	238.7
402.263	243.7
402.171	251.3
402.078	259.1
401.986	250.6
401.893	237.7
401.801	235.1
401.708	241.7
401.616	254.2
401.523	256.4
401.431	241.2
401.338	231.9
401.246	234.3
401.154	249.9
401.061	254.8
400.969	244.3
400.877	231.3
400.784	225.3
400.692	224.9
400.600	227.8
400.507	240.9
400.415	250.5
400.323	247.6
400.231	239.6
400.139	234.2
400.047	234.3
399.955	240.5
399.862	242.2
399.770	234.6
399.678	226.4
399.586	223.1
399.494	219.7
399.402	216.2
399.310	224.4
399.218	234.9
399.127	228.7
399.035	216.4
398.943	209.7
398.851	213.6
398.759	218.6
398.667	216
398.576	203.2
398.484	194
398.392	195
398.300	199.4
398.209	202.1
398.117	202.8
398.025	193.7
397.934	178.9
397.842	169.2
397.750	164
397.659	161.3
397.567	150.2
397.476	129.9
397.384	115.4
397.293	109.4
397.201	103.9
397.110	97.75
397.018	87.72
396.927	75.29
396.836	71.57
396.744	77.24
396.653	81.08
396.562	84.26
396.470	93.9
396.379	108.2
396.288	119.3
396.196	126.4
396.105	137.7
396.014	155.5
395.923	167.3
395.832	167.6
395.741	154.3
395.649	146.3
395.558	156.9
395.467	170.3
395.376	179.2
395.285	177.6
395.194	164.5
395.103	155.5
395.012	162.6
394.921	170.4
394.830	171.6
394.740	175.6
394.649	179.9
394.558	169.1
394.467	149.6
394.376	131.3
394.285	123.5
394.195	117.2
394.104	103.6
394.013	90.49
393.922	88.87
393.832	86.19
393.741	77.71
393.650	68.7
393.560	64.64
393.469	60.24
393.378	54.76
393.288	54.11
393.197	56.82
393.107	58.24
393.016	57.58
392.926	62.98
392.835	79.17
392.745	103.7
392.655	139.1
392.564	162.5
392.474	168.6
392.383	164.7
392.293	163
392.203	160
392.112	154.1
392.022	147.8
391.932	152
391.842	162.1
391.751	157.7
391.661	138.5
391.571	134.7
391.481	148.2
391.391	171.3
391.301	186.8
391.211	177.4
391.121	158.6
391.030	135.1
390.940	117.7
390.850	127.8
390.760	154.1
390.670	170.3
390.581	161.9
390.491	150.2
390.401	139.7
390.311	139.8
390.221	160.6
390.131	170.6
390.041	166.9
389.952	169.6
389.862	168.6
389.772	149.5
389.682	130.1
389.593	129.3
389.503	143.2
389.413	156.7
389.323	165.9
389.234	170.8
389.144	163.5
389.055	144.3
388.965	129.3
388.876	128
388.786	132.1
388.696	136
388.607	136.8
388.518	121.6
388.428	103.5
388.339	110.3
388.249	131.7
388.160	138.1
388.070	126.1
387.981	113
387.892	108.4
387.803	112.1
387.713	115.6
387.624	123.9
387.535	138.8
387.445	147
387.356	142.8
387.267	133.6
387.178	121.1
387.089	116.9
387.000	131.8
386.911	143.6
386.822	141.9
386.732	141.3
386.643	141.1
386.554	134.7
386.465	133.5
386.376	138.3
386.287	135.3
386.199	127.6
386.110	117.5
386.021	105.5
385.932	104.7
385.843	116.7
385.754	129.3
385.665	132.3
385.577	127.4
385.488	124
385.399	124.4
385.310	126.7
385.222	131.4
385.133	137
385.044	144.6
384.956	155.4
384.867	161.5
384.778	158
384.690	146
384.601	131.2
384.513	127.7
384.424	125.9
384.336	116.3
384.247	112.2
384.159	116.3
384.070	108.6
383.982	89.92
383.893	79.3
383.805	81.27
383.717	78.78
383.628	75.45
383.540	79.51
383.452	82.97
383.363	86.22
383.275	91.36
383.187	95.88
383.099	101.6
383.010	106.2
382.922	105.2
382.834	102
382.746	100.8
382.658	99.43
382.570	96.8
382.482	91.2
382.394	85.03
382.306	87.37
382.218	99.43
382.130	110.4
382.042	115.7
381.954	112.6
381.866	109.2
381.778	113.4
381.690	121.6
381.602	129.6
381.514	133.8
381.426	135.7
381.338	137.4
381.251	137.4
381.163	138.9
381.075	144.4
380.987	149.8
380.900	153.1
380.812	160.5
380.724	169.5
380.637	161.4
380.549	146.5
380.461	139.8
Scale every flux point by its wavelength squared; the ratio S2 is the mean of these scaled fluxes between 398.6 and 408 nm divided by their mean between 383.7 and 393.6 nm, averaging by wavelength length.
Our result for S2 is 1.93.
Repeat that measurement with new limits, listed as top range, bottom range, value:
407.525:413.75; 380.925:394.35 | 2.14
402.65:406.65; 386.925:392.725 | 1.75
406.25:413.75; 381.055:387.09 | 2.29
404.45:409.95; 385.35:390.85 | 1.90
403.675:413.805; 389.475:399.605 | 1.74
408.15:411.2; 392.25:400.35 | 1.67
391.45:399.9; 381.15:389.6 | 1.27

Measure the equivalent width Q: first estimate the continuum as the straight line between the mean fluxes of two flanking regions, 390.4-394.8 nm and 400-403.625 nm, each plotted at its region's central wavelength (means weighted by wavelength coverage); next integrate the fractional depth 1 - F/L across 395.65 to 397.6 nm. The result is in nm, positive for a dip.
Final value 0.67 nm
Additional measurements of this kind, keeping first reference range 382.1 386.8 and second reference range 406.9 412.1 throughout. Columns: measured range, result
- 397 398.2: 0.219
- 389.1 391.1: -0.140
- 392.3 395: 0.819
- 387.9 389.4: 0.011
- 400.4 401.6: -0.270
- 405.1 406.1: -0.033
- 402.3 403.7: -0.256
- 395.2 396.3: 0.087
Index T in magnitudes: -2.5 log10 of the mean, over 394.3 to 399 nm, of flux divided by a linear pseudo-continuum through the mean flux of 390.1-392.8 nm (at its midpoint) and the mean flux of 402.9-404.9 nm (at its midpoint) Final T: 0.22 mag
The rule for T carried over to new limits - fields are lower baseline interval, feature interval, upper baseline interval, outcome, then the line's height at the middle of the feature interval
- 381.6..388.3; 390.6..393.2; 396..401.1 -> 0.088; 151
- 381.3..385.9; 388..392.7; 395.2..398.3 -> -0.177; 126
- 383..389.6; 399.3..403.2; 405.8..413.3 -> -0.228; 196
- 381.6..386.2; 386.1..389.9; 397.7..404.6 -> 0.045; 140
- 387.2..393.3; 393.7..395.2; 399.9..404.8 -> 0.273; 174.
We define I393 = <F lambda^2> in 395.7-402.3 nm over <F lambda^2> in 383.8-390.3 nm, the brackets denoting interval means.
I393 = 1.5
